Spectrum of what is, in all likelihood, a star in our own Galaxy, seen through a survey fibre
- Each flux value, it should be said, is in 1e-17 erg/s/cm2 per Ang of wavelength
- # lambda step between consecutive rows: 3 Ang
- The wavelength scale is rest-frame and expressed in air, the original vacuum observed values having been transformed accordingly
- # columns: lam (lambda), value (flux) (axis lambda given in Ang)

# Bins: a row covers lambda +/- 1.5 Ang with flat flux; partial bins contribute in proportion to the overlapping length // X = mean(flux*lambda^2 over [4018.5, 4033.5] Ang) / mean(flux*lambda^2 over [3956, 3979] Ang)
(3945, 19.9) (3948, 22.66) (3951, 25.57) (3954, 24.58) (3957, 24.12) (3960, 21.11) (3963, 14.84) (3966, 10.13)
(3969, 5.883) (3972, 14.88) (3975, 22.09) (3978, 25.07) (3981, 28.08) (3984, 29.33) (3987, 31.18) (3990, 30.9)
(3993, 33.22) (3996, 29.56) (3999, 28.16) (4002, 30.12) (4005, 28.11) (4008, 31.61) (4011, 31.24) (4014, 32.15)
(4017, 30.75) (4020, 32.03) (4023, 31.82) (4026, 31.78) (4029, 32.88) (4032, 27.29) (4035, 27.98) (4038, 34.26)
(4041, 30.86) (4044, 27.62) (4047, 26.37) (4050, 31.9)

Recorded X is 1.9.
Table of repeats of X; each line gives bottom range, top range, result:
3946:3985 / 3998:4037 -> 1.53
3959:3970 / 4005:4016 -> 2.46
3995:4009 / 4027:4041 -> 1.06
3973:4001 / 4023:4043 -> 1.11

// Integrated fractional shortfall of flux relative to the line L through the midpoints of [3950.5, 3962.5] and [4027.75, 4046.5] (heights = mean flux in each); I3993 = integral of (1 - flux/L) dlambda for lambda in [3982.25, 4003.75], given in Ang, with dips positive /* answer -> -3.47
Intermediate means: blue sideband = 23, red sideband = 29.9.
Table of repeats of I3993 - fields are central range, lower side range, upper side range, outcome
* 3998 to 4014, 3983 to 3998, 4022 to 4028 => 0.6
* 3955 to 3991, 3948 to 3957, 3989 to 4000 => 8.2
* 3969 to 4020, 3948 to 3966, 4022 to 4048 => -4.7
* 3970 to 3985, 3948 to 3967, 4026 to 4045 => 0.0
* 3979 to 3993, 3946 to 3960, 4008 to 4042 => -1.5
